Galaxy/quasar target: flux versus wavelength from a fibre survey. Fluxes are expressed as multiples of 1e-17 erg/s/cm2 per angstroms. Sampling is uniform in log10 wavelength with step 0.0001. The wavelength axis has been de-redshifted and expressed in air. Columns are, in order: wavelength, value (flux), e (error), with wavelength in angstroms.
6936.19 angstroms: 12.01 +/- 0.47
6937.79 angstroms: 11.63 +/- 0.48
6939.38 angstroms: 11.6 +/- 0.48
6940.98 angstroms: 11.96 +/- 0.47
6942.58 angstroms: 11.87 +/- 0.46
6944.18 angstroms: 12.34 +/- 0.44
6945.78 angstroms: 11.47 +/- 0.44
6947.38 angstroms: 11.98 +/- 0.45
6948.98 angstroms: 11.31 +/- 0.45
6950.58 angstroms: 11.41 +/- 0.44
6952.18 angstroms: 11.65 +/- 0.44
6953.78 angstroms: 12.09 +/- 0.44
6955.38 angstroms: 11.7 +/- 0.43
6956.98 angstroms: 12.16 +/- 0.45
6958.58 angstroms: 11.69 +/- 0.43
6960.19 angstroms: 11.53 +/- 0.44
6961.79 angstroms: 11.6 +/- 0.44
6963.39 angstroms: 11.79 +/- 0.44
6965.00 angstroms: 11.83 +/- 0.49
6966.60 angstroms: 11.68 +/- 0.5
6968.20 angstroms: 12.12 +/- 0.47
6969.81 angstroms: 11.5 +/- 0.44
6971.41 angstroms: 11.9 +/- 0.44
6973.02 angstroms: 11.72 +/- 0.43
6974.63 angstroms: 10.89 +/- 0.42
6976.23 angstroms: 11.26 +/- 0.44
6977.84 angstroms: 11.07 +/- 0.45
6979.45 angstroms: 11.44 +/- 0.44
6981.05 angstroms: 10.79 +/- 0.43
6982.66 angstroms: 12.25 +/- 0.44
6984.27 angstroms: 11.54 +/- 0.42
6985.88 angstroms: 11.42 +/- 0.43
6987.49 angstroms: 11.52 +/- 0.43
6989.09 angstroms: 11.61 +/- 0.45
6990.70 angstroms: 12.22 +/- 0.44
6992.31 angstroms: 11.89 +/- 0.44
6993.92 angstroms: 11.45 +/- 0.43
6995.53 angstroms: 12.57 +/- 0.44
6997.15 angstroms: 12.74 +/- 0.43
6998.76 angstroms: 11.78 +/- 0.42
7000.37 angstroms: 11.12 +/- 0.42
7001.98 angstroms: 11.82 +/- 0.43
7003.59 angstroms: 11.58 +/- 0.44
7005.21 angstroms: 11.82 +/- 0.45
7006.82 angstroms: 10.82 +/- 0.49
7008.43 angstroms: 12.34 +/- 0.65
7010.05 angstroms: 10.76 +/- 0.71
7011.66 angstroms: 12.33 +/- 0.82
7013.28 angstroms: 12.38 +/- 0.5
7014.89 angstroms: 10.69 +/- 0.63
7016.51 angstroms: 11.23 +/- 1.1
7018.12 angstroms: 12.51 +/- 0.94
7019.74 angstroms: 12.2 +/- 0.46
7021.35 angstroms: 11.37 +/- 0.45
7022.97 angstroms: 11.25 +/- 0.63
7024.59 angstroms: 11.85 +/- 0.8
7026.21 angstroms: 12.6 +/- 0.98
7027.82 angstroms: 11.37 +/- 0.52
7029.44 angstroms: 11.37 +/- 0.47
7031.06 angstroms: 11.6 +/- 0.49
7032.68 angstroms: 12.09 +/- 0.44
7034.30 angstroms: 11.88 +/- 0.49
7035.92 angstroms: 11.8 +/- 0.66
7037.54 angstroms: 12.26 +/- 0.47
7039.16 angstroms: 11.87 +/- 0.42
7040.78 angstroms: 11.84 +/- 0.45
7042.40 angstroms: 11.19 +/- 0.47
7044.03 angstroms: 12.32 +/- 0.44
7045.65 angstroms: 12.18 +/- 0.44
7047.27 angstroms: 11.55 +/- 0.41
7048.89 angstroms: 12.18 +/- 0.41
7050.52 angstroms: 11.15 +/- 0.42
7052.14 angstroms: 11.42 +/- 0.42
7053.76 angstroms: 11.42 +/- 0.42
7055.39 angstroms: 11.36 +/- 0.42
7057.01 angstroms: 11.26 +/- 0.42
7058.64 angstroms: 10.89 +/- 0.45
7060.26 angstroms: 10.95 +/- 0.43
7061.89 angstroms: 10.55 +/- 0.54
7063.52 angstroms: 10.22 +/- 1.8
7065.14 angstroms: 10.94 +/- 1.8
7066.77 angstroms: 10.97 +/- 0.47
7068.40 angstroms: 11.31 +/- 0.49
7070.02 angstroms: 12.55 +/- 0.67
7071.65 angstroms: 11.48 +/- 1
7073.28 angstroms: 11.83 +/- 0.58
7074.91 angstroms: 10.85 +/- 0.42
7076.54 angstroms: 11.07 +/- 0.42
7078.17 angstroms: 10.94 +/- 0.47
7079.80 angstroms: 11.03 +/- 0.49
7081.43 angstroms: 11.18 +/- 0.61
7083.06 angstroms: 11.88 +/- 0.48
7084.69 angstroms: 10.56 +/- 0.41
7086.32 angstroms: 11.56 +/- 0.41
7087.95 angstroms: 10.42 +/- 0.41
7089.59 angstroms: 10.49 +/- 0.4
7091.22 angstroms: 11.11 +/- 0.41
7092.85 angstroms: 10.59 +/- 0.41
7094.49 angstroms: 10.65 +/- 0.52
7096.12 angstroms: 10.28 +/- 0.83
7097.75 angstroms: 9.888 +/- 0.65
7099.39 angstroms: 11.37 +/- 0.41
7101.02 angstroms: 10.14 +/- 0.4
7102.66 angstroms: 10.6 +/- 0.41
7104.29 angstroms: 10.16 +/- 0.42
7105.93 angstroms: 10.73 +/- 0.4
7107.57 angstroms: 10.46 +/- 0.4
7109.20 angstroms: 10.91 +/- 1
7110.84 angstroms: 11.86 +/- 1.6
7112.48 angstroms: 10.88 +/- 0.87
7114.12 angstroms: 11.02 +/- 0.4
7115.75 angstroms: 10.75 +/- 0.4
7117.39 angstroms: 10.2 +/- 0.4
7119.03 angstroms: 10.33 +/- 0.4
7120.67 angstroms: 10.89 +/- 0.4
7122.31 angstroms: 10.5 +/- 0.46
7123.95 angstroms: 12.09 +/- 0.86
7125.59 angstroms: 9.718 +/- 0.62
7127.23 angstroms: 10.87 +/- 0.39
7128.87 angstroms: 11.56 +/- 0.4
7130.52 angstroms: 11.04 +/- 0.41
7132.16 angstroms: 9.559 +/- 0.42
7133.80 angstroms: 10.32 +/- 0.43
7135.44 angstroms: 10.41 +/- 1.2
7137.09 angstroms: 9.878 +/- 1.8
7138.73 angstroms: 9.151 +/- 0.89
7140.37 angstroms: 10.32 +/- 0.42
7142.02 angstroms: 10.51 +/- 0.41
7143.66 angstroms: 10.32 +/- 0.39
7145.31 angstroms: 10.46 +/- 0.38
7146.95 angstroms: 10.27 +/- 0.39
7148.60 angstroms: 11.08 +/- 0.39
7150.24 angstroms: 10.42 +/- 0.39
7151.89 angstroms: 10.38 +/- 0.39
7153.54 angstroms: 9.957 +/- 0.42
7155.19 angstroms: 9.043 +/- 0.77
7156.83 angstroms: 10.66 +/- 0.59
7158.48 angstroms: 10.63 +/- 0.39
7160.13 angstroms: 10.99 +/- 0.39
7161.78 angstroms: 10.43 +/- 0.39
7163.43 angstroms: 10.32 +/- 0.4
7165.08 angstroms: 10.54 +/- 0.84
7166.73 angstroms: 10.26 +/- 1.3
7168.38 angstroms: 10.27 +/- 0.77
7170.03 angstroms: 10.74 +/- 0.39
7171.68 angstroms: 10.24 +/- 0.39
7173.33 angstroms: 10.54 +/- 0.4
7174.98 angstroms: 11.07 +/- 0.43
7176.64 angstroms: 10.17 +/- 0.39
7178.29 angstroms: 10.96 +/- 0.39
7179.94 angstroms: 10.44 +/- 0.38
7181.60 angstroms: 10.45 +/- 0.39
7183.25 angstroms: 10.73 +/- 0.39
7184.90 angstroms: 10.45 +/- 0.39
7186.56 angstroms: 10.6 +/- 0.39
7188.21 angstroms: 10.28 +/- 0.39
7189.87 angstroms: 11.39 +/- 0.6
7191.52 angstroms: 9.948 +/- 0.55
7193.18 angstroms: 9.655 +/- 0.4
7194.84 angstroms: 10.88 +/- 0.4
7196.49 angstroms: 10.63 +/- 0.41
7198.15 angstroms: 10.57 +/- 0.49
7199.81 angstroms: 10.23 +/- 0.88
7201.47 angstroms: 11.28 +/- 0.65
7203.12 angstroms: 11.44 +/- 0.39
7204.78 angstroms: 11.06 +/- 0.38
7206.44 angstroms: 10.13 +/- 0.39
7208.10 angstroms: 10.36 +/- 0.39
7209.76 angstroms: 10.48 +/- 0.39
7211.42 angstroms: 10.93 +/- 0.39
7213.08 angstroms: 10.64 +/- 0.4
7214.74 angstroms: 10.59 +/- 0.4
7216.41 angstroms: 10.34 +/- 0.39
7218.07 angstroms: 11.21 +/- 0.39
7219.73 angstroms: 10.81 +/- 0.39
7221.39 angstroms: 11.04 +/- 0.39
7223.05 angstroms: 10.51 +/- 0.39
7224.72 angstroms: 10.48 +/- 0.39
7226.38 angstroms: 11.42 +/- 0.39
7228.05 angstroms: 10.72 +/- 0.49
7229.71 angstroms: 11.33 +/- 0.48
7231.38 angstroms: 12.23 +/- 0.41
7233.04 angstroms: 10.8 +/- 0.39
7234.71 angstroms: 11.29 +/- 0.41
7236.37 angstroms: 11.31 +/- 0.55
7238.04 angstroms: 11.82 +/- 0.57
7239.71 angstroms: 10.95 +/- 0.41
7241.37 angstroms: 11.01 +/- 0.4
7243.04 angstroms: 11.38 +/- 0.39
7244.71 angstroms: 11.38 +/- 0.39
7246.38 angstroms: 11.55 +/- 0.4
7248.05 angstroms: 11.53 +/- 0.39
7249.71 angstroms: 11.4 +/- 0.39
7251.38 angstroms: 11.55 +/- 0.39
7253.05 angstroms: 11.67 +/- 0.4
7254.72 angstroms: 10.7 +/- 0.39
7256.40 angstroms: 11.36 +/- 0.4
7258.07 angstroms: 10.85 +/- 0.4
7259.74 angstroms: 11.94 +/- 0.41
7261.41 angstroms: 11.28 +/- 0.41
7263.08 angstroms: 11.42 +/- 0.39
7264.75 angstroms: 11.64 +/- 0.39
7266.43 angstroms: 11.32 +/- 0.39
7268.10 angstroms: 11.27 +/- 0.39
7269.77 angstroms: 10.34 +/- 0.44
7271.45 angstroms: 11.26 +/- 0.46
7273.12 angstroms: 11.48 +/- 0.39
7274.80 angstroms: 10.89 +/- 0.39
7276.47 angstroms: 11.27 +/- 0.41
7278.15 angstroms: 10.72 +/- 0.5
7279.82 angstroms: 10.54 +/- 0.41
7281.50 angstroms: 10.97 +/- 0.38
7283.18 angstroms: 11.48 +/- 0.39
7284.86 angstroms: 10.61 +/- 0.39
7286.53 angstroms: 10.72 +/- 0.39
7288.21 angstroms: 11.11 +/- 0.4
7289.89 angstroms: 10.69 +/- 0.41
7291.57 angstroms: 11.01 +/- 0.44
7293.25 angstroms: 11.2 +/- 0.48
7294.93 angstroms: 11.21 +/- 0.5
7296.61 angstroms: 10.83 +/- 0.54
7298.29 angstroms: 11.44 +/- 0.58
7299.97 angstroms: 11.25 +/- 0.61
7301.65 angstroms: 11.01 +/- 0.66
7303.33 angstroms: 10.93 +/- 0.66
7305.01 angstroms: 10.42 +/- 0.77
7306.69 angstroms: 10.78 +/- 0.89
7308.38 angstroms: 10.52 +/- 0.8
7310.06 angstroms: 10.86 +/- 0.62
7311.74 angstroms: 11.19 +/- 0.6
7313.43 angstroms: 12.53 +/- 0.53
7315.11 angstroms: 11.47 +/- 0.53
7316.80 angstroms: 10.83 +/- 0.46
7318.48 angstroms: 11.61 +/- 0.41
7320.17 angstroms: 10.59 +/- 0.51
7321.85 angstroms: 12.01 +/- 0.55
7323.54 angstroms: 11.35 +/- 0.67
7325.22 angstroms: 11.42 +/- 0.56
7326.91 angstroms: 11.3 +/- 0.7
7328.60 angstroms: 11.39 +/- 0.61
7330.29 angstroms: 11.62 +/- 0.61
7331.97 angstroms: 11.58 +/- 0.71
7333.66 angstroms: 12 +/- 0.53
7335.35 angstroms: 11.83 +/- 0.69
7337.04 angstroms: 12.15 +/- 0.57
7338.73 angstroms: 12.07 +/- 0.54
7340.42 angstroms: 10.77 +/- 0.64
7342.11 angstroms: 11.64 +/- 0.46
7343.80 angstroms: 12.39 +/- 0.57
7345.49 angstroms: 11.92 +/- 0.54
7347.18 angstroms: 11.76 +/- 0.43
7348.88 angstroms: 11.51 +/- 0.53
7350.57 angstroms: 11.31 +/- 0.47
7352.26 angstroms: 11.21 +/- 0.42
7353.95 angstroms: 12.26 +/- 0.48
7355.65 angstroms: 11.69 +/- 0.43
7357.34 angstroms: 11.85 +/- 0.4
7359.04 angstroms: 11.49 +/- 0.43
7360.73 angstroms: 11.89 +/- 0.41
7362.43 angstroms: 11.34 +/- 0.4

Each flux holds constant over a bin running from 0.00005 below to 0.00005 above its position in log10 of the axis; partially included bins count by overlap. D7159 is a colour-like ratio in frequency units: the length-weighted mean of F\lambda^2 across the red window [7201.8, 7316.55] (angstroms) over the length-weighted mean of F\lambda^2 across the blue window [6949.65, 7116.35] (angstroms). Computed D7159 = 1.03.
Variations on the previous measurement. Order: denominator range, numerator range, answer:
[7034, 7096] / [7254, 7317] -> 1.04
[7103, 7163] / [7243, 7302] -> 1.10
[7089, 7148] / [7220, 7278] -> 1.10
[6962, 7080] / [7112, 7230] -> 0.95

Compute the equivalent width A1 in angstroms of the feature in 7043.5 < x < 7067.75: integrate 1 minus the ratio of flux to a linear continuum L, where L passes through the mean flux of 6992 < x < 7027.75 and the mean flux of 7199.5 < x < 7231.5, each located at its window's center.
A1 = 0.6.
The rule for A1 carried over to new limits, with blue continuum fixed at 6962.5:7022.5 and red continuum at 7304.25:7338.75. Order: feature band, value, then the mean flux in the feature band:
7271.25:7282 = 0.40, 11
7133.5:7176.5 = 4.41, 10.4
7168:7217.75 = 3.93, 10.6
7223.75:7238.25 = 0.29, 11.2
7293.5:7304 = 0.27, 11.1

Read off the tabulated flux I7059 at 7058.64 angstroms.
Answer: 10.89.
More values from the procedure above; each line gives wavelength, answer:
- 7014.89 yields 10.69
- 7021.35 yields 11.37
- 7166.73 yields 10.26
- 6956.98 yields 12.16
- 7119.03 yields 10.33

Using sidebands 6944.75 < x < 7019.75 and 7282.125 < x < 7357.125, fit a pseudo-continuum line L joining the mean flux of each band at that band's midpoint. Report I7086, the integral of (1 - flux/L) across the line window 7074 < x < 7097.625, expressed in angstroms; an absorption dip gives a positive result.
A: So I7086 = 1.4 angstroms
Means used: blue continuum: 11.7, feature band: 10.9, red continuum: 11.4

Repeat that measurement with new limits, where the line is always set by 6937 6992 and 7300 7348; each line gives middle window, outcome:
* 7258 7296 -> 1.2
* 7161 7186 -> 2.2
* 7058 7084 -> 1.0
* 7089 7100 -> 0.9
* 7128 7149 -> 2.2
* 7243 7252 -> 0.0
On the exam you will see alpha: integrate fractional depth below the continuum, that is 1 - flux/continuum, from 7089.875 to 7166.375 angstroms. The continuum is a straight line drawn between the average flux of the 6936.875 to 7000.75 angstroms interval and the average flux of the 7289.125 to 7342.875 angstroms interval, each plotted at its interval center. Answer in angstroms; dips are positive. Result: 6.6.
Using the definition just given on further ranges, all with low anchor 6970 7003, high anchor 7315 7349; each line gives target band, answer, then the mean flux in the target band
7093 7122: 2.4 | 10.6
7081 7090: 0.5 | 11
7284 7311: 1.6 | 10.9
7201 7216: 1.1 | 10.7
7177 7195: 1.7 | 10.5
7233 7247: 0.4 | 11.3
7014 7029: 0.0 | 11.7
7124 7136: 1.1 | 10.6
